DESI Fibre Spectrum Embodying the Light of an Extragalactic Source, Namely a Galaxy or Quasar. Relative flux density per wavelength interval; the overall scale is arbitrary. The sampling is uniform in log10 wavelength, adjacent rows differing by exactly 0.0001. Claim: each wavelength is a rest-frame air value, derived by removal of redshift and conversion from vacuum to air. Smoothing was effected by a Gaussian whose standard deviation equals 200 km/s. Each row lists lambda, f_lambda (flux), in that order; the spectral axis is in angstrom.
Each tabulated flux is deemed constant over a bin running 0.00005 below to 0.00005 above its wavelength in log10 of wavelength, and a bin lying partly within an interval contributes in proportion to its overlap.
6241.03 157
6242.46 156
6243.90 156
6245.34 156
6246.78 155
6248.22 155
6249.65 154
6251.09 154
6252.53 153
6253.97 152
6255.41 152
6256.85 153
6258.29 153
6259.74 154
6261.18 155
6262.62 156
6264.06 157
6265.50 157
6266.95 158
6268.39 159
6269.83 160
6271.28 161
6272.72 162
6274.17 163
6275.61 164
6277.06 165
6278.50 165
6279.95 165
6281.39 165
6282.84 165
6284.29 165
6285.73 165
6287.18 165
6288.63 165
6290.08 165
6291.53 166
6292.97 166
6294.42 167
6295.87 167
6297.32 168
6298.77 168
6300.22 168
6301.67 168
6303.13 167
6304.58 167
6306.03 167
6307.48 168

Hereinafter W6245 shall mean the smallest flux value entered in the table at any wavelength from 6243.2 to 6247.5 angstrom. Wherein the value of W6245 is 155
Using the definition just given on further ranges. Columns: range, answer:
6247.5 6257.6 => 152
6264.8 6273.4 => 157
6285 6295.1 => 165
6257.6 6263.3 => 153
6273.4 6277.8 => 163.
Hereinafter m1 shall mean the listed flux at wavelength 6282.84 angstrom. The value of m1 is 165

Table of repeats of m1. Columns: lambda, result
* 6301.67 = 168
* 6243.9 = 156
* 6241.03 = 157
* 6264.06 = 157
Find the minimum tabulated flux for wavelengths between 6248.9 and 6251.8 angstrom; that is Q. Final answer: 154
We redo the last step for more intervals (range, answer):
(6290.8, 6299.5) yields 166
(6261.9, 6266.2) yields 156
